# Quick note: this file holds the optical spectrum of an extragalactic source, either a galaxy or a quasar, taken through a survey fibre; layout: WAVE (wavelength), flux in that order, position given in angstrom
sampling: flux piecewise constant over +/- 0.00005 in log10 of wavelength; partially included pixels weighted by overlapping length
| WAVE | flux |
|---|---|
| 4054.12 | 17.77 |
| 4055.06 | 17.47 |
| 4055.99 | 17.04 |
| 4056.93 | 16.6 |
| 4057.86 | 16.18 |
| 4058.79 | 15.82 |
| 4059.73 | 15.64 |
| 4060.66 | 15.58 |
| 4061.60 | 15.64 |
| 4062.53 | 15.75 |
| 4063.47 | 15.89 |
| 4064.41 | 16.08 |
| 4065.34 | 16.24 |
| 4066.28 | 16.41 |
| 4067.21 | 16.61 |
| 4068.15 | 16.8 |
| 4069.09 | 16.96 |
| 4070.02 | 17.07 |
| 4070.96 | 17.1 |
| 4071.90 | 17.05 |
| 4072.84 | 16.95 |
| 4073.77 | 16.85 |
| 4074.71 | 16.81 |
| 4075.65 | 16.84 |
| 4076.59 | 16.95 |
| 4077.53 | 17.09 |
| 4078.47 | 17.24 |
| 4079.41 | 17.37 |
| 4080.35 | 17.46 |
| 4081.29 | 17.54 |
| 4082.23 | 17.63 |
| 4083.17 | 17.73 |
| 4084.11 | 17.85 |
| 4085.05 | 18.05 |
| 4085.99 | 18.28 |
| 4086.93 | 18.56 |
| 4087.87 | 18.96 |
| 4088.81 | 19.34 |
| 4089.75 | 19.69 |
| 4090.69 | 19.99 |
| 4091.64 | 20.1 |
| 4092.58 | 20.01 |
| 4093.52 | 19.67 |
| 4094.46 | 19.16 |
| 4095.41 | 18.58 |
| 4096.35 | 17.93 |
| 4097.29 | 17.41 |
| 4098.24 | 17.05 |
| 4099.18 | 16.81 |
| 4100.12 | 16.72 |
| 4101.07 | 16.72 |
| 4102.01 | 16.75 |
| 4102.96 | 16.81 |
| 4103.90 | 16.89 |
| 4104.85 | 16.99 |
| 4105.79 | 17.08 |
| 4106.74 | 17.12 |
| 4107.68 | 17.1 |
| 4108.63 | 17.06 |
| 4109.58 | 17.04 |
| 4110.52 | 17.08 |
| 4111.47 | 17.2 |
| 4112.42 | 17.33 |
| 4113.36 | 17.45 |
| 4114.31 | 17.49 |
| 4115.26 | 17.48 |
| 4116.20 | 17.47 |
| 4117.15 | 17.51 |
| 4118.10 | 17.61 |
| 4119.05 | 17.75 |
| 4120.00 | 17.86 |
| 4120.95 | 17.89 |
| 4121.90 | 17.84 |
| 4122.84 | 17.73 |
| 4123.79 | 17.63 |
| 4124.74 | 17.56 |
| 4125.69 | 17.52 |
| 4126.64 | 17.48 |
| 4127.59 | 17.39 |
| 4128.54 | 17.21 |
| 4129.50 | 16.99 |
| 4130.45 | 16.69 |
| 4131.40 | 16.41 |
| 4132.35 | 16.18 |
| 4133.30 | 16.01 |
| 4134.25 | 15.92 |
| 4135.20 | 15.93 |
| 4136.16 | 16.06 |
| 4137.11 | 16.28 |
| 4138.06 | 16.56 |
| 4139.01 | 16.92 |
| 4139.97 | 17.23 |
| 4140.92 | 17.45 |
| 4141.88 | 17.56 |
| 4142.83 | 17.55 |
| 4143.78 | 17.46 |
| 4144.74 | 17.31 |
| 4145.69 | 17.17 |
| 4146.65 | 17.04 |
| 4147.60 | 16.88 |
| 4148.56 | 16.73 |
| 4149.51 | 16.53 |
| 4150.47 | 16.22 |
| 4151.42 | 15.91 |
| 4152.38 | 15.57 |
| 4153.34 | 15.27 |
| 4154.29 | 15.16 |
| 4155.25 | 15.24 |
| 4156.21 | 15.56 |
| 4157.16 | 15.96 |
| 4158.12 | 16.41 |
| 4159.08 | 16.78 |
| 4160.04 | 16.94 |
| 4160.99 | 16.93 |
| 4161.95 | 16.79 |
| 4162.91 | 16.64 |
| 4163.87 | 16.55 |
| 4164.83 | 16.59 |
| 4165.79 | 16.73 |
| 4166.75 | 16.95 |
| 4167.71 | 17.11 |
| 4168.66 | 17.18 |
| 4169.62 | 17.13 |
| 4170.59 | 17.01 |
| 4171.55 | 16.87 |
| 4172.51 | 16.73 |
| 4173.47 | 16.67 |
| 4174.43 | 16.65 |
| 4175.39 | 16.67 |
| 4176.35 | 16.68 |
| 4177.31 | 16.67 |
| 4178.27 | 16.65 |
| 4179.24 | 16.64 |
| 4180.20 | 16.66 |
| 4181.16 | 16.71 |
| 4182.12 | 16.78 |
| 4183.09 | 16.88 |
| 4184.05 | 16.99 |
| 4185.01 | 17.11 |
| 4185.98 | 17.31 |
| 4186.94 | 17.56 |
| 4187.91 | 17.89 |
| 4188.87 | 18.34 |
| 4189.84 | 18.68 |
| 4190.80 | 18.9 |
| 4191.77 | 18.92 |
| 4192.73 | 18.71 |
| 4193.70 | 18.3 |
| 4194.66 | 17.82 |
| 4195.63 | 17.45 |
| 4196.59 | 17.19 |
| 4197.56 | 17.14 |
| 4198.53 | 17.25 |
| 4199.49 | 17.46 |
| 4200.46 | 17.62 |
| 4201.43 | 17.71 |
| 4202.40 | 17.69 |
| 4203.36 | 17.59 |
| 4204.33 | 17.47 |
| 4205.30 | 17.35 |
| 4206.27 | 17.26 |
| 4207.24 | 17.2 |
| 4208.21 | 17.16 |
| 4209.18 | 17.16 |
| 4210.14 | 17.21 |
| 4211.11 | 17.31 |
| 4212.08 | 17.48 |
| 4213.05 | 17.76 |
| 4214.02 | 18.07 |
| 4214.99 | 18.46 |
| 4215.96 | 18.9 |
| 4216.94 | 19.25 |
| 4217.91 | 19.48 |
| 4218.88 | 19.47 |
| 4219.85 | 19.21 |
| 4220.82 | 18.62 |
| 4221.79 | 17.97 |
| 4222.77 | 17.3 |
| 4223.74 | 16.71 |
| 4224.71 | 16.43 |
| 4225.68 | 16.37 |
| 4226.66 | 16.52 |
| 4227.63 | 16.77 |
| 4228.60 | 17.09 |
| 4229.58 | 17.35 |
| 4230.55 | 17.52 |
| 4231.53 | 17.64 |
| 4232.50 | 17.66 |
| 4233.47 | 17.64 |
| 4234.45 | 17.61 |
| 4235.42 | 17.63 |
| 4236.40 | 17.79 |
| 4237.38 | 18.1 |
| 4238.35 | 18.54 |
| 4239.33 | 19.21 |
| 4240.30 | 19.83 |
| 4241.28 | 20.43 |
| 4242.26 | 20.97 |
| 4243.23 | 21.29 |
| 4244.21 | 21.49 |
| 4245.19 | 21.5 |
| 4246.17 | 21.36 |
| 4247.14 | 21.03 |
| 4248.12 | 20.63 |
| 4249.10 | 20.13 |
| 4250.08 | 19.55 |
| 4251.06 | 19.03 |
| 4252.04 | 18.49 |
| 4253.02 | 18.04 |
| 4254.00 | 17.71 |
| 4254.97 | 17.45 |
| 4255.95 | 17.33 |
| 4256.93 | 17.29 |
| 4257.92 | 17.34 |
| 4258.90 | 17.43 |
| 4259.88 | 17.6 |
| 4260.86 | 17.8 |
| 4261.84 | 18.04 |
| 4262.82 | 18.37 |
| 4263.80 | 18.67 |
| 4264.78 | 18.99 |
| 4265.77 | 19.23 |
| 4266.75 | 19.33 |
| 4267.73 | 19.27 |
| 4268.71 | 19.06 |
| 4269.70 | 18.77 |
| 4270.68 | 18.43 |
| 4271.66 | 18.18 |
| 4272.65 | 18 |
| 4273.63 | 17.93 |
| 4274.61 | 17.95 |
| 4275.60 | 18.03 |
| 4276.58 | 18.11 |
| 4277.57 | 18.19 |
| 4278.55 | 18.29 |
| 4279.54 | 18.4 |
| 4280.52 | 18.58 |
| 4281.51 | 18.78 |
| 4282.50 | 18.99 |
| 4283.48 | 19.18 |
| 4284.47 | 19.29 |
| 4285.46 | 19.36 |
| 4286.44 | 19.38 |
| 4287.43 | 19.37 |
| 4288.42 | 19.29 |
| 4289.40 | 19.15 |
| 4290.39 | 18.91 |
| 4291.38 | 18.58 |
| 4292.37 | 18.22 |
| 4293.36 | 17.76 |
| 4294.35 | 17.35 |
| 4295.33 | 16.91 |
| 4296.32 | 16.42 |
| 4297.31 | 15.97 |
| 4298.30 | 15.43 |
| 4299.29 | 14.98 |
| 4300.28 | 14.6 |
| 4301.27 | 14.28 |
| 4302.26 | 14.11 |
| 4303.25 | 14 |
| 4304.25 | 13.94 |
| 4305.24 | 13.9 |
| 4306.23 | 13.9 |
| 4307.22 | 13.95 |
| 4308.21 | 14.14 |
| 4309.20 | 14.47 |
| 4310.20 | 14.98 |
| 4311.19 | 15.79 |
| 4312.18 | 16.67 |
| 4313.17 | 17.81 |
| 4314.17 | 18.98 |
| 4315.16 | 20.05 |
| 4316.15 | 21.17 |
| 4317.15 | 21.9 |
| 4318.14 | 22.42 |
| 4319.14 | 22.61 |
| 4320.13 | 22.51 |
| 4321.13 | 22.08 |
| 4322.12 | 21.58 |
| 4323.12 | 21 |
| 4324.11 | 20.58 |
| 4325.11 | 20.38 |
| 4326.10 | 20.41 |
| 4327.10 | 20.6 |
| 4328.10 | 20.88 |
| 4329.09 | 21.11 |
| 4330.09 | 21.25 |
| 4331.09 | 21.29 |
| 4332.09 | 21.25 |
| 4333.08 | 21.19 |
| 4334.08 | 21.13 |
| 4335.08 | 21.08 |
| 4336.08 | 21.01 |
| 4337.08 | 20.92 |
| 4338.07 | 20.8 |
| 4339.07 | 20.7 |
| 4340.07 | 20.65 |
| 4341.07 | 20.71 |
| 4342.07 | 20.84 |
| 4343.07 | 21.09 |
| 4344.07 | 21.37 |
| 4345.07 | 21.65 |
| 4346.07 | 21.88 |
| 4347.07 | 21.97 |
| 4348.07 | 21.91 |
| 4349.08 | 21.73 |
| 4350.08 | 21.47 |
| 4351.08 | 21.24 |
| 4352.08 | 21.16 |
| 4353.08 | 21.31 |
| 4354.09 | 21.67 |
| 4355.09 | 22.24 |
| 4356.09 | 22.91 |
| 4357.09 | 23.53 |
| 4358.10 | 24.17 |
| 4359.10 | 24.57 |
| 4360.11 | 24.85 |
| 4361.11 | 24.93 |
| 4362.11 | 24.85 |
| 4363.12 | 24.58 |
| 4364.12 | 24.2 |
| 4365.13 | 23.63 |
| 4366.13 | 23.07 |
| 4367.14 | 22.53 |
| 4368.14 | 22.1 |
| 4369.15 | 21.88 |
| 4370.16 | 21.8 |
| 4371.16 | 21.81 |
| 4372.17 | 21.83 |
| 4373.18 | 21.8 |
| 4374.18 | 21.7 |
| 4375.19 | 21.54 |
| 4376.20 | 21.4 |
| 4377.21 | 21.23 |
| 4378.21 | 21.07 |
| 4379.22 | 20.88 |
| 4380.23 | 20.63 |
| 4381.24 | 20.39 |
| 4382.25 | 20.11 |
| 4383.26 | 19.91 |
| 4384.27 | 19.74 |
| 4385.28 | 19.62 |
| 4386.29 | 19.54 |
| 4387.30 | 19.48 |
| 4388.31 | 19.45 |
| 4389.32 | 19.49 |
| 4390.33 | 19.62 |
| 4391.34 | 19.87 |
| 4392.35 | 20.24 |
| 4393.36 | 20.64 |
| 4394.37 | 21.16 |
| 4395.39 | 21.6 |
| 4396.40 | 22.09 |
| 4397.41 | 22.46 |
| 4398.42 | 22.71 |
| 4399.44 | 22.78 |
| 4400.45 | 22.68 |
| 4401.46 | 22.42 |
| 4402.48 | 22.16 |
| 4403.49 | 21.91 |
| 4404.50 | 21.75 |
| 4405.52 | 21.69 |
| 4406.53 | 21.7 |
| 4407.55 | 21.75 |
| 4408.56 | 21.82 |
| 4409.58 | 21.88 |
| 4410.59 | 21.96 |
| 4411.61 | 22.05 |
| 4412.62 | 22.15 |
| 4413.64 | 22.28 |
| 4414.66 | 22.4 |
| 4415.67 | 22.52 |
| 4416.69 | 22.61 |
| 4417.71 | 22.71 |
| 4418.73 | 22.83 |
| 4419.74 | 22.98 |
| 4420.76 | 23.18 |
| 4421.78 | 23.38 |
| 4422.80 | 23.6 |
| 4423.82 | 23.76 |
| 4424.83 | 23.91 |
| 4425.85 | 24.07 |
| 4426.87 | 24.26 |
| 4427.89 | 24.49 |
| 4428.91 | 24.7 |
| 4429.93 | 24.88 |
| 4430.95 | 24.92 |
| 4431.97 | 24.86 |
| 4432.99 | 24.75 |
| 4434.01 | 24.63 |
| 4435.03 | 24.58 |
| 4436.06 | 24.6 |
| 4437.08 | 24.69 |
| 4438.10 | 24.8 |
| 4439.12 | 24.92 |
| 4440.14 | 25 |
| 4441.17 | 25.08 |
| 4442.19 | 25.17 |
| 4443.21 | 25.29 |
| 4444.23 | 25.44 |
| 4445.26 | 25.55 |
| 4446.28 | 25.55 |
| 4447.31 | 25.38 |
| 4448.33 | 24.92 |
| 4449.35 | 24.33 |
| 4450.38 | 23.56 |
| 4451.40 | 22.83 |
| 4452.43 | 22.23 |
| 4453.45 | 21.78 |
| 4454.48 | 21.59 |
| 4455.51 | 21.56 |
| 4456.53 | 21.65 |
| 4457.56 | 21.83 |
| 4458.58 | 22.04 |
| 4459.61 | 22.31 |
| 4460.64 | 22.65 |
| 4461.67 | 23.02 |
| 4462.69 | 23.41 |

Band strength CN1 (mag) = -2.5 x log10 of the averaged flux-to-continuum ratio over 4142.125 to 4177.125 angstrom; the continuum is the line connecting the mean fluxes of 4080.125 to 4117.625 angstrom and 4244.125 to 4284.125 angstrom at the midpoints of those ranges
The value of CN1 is 0.10 mag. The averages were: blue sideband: 17.8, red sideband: 18.7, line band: 16.6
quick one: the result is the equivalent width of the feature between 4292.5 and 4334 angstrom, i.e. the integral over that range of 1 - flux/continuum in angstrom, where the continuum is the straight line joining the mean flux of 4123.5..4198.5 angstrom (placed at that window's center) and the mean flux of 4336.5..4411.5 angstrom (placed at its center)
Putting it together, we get 4.4 angstrom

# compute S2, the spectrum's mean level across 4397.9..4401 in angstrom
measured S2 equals 22.7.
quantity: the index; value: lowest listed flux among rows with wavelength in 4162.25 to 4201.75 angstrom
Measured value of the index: 16.55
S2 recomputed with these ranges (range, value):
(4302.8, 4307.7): 13.9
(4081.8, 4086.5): 17.9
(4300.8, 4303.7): 14.1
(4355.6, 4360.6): 24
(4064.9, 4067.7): 16.4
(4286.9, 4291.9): 19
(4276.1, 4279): 18.2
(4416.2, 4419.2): 22.7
